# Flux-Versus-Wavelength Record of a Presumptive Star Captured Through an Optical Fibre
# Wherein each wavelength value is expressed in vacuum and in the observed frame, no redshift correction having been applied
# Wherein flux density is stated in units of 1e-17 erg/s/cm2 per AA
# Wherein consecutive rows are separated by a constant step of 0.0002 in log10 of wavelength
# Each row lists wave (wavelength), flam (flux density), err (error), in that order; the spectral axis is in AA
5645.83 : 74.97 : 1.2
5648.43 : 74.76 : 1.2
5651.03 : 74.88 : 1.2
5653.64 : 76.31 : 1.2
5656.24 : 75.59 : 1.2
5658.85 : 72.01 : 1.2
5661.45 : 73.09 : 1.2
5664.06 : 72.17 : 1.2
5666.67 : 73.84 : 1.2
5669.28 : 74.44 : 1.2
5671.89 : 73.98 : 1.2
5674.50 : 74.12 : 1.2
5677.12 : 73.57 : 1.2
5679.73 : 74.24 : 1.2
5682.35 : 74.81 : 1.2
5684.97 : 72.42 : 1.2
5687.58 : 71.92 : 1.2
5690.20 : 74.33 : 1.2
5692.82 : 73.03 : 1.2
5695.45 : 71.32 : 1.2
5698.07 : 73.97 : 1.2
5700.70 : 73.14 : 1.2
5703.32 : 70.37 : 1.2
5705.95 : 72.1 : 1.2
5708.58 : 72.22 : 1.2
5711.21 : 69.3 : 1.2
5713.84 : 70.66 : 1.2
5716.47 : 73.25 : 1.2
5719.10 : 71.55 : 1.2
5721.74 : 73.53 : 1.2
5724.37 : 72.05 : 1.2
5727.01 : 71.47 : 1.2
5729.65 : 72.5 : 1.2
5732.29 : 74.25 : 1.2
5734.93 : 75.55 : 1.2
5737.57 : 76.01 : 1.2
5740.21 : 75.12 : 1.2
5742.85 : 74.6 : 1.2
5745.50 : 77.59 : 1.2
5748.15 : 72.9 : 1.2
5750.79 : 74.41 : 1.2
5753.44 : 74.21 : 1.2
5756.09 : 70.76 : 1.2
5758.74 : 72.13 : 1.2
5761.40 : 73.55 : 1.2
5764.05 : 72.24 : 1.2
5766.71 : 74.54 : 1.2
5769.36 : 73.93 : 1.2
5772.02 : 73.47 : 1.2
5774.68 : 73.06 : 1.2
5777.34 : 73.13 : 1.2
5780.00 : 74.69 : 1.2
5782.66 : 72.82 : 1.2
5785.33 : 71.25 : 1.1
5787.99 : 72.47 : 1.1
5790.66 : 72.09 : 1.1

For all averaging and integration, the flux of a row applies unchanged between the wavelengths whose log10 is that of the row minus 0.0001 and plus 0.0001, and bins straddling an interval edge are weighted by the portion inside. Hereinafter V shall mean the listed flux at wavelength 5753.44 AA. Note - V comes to 74.21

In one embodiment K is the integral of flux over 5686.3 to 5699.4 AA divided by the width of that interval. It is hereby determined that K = 72.9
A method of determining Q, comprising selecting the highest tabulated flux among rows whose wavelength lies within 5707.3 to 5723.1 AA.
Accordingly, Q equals 73.53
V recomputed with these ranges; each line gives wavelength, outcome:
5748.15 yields 72.9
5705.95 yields 72.1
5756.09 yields 70.76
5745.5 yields 77.59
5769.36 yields 73.93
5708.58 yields 72.22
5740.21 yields 75.12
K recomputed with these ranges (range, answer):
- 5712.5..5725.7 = 72.2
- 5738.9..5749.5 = 75.1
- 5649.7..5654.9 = 75.5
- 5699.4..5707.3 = 71.9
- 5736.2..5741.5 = 75.6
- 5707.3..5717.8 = 71.4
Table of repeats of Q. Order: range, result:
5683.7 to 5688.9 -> 72.42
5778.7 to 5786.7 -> 74.69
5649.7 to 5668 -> 76.31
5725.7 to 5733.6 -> 74.25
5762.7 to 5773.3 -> 74.54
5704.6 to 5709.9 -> 72.22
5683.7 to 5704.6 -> 74.33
